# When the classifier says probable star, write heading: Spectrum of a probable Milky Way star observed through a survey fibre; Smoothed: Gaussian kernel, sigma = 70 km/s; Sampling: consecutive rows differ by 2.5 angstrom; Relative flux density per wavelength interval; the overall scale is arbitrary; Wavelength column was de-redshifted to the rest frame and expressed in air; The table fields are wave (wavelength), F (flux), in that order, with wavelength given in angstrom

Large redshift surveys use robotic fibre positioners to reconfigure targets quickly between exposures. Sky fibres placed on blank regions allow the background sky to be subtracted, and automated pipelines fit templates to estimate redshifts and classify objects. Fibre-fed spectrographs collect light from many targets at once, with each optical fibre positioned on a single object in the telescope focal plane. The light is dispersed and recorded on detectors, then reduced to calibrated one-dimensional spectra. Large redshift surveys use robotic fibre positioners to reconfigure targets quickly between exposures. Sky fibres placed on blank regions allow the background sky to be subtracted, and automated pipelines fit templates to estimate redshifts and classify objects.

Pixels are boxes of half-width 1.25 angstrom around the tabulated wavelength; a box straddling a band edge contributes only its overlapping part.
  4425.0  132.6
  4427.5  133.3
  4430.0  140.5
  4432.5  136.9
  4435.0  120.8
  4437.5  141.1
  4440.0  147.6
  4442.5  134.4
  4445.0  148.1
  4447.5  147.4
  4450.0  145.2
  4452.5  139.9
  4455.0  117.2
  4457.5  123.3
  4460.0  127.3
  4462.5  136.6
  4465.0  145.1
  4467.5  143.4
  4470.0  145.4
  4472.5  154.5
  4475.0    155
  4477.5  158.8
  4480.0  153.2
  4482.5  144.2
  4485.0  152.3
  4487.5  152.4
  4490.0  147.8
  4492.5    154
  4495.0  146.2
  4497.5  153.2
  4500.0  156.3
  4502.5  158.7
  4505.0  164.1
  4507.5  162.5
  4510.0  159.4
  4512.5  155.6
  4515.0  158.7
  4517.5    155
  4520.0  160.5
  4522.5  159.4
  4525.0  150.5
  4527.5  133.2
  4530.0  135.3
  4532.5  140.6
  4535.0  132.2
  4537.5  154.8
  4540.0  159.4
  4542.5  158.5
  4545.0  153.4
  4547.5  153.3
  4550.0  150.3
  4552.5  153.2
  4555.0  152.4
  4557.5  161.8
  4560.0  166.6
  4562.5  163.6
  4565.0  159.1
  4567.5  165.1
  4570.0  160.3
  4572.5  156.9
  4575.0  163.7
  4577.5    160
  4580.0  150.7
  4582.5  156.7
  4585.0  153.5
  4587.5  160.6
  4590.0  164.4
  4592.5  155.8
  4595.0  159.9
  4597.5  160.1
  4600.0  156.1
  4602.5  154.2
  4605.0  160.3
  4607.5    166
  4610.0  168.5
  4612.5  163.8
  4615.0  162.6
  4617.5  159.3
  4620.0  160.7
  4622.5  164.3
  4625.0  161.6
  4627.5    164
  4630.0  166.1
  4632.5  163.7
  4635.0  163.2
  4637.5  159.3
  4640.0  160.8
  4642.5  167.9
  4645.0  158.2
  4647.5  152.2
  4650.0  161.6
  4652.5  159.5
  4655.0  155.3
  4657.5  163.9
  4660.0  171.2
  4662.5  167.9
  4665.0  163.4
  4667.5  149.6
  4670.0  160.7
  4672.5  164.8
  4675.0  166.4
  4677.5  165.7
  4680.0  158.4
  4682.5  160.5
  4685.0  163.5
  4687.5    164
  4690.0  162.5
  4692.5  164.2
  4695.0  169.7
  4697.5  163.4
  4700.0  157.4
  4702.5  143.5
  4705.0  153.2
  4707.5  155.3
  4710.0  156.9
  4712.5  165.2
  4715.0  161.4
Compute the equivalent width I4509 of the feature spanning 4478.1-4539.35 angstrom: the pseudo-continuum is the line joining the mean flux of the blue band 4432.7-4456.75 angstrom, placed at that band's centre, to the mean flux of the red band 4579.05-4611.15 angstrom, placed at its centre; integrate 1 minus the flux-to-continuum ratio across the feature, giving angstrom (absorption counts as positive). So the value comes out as -2.2 angstrom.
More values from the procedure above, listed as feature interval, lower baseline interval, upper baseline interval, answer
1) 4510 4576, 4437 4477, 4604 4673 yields -1.5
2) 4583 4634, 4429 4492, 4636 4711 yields -2.0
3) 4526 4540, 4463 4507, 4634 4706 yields 1.2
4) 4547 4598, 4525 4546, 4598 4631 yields -1.7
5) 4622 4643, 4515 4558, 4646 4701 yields -0.6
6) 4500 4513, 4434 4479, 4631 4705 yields -1.3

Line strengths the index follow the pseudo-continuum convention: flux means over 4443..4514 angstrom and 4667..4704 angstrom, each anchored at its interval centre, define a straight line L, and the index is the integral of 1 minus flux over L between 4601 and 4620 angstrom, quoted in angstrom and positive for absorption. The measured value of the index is -0.7 angstrom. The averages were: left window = 148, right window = 161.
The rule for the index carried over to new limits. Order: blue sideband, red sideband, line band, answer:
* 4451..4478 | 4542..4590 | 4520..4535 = 0.7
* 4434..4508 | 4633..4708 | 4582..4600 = -0.4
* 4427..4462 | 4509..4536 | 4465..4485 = -1.3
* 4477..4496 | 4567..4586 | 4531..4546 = 0.5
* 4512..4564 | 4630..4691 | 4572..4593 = -0.3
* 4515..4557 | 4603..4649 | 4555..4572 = -0.8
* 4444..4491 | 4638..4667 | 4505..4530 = -1.0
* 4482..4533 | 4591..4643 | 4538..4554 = 0.1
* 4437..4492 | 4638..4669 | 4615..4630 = -0.4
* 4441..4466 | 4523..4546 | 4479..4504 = -1.9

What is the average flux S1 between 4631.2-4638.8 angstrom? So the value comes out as 162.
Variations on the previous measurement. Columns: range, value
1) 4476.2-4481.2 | 156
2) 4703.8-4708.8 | 154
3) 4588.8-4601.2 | 159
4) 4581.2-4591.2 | 159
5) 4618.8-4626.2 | 162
